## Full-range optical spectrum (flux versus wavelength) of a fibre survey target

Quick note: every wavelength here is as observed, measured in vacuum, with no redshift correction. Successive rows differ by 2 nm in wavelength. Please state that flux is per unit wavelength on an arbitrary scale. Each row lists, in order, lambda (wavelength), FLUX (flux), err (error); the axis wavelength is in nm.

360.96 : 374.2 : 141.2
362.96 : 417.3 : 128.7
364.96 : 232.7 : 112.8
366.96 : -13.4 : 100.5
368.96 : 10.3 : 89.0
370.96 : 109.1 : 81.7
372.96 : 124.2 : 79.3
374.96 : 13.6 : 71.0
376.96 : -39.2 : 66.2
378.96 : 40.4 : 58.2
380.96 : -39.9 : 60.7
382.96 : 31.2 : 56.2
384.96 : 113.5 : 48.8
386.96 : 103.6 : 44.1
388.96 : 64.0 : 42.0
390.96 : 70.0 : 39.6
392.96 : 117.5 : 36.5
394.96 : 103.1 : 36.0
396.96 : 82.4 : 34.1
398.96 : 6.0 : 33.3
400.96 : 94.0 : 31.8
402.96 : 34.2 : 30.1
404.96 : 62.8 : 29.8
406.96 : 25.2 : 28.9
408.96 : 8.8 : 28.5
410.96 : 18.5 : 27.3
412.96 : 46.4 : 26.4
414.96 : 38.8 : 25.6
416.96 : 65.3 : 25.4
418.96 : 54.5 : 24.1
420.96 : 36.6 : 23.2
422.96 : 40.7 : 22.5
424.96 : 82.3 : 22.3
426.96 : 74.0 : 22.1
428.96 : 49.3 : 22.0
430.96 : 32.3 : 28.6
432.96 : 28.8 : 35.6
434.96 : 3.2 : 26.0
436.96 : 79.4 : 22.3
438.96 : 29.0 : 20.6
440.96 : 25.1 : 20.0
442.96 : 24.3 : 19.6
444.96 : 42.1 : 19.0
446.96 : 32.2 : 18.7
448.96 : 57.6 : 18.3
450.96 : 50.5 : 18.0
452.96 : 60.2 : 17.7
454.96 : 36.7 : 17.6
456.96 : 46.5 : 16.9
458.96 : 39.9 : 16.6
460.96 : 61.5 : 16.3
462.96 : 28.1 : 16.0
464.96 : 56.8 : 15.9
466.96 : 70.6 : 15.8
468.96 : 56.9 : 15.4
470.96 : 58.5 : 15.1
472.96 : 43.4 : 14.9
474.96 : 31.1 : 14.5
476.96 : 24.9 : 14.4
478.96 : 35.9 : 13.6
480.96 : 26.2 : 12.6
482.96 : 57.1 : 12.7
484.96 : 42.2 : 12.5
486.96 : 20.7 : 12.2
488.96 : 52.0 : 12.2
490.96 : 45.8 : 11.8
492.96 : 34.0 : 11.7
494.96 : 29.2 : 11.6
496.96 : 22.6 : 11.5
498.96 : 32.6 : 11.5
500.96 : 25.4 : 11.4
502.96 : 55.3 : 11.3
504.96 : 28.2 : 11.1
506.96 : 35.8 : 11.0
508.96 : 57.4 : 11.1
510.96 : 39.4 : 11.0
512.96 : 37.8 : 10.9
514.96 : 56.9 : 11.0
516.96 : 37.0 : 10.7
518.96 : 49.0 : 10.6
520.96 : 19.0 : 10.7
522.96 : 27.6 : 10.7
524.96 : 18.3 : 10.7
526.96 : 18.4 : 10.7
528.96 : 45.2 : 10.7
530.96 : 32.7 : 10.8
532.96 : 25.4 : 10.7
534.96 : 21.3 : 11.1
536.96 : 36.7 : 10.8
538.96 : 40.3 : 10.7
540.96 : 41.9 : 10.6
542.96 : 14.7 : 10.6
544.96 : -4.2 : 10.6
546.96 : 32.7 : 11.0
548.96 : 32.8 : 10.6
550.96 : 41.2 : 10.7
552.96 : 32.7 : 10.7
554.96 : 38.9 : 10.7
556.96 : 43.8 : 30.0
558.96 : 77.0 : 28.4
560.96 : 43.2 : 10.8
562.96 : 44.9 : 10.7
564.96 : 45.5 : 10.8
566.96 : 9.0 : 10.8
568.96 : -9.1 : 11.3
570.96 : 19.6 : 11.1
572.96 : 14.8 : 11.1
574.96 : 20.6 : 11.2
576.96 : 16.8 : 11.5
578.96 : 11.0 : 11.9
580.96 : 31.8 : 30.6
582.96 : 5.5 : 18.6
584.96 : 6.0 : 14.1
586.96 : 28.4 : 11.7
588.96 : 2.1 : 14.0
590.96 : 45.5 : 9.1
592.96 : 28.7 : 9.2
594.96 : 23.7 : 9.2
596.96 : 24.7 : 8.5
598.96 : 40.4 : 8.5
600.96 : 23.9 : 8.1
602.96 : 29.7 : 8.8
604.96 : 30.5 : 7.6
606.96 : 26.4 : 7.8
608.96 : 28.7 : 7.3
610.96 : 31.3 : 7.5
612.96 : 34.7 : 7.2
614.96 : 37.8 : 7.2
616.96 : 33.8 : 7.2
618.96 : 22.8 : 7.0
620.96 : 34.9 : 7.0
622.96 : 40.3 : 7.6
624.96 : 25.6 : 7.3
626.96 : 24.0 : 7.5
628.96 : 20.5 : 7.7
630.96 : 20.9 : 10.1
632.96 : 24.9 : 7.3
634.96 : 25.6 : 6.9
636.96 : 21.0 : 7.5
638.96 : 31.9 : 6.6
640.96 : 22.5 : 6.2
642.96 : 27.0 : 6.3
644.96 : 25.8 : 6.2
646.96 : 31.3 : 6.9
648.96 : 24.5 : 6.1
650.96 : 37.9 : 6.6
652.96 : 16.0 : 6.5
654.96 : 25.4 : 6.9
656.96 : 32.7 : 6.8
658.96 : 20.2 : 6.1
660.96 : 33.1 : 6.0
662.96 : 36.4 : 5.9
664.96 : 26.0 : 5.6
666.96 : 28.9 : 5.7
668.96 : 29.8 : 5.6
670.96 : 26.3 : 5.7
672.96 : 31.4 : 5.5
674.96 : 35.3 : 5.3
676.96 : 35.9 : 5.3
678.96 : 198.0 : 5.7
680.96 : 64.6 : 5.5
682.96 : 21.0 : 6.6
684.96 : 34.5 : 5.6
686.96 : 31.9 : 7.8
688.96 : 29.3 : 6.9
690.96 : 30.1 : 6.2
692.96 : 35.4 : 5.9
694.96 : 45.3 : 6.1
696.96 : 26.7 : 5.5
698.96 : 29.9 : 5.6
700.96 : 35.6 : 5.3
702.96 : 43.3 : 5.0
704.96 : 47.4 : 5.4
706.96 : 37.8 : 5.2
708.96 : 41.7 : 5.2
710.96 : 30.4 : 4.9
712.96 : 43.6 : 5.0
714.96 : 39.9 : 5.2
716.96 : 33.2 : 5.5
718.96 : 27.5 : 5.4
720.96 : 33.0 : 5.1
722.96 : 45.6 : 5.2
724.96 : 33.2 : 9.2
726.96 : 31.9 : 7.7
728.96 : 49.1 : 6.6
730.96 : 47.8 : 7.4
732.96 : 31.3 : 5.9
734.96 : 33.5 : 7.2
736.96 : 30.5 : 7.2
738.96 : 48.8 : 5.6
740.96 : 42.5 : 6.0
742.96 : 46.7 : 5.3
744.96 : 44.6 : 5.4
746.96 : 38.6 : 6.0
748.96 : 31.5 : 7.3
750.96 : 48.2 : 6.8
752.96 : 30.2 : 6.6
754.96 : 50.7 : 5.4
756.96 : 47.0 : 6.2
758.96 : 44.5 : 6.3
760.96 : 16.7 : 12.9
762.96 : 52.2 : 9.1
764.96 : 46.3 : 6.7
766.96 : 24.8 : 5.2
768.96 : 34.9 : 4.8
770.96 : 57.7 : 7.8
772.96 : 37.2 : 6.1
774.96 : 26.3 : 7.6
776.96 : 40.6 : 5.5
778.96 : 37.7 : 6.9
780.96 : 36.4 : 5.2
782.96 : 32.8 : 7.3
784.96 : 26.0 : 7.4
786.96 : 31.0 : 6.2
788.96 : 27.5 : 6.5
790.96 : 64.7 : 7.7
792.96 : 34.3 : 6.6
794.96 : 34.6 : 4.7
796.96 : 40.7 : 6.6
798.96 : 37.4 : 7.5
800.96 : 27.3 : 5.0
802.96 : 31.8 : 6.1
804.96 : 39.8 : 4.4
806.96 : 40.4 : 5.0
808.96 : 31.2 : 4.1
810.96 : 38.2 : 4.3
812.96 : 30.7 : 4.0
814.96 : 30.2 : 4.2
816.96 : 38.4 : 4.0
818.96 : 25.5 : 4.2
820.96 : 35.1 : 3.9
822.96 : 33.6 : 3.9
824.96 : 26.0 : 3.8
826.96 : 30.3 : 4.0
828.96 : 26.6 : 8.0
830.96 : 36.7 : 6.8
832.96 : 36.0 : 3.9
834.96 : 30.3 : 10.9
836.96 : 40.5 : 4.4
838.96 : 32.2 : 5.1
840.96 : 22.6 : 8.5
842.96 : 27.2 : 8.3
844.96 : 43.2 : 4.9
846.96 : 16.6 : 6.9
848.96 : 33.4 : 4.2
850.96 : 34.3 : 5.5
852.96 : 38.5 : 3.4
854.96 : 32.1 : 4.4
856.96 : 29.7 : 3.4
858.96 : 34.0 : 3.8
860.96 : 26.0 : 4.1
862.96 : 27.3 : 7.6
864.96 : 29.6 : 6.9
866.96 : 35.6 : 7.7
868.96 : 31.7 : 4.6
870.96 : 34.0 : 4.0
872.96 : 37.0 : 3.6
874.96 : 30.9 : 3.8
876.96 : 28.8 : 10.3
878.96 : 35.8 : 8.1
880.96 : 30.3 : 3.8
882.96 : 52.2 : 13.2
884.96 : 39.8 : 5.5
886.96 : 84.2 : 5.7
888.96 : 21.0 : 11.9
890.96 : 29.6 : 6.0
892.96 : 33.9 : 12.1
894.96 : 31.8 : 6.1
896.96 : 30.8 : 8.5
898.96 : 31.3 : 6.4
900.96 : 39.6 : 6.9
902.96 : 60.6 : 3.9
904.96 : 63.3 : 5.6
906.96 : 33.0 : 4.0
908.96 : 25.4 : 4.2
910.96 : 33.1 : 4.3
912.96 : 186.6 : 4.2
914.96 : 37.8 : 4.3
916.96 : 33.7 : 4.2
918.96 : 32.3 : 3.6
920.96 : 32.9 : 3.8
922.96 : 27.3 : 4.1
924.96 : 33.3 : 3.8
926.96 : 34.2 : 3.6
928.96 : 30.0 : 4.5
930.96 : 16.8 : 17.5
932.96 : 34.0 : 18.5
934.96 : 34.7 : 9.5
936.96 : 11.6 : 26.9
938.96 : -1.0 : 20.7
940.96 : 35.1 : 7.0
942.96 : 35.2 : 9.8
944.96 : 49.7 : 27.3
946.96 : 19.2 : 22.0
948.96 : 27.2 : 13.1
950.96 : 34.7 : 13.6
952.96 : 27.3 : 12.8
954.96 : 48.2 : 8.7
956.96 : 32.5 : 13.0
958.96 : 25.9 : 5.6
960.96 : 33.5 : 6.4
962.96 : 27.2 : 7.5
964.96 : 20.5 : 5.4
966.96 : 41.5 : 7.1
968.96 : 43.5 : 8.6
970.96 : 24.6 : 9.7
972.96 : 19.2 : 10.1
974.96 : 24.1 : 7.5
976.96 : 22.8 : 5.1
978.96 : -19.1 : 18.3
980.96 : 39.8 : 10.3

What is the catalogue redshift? 0.822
